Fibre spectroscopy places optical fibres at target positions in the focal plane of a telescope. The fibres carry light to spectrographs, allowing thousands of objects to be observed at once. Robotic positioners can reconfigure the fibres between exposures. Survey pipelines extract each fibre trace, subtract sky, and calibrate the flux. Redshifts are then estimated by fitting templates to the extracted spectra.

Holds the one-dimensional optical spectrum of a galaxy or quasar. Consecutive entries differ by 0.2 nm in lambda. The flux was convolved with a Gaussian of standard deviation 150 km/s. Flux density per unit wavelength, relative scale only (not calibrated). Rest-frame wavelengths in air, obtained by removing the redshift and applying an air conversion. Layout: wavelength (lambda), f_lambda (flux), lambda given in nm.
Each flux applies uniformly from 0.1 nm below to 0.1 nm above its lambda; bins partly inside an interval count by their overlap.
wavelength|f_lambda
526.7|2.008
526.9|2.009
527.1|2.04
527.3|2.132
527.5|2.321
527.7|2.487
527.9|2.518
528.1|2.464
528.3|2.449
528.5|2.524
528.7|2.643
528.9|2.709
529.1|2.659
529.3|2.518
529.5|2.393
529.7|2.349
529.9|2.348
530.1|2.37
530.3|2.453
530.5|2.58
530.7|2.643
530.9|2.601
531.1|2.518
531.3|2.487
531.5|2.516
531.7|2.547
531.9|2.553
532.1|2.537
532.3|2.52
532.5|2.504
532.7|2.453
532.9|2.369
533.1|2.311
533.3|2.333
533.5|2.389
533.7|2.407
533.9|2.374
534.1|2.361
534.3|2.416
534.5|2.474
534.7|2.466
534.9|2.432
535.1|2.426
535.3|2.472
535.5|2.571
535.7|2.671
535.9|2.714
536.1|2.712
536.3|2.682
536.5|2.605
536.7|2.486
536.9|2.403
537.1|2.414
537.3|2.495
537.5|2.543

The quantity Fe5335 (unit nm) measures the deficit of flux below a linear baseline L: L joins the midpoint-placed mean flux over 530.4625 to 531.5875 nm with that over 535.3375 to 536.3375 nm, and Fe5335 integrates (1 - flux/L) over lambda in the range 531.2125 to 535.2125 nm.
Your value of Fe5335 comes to 0.24 nm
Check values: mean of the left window 2.56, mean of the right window 2.66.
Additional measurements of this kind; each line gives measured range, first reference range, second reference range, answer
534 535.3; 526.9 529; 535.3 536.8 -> 0.077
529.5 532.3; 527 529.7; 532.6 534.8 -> -0.086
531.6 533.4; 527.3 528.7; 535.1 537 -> 0.046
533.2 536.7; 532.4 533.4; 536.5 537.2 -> -0.103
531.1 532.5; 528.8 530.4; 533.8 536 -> -0.025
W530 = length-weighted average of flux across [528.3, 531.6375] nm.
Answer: 2.52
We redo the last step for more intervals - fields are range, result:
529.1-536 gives 2.48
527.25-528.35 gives 2.4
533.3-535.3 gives 2.41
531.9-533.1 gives 2.47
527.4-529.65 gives 2.51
